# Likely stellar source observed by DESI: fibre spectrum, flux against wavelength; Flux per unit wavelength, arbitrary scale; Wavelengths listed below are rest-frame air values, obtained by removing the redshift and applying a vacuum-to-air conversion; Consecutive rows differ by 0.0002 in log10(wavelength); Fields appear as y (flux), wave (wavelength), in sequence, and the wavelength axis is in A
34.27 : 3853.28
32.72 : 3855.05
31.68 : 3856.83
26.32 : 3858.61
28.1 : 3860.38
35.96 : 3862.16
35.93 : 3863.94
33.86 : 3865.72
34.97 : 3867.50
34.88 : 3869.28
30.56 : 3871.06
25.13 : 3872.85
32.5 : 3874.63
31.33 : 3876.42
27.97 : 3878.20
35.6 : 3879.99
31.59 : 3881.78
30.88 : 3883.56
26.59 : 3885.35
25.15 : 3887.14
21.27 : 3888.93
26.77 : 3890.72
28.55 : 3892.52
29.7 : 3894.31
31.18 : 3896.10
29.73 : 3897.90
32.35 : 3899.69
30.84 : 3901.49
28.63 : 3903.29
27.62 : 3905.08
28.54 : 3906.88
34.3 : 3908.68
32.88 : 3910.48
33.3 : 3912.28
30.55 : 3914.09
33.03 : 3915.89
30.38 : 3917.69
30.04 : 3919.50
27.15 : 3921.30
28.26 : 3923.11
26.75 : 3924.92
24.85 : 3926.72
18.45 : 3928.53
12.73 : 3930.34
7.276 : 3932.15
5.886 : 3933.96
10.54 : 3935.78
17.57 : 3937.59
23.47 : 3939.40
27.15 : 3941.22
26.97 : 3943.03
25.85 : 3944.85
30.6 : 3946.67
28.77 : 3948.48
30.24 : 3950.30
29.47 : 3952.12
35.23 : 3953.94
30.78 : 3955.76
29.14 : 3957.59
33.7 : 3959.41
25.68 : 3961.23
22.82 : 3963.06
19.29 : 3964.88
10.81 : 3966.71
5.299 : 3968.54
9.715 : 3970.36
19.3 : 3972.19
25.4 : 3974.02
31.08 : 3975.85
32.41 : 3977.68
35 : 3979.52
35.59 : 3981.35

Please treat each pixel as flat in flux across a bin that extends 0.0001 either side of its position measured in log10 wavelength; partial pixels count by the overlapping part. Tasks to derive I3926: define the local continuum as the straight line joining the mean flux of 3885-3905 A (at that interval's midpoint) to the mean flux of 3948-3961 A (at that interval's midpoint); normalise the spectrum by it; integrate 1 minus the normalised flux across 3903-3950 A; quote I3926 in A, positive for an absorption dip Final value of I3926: 7.1 A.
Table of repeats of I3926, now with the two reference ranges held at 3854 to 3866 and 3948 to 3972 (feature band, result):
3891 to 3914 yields -1.68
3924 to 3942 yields 5.92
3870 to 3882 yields 0.00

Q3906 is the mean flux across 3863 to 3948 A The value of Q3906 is 27.4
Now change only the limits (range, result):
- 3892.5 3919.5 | 30.8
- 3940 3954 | 28.8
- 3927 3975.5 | 21.8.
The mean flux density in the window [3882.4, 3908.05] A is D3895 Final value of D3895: 28.5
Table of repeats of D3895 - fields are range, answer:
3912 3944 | 22.8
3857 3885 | 31.6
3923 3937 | 16.2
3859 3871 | 33.4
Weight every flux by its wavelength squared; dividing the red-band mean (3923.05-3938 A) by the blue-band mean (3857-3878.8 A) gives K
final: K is 0.53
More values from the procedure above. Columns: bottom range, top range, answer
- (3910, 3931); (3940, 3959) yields 1.09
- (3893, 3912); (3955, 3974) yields 0.70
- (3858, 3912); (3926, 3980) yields 0.78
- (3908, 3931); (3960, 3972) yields 0.60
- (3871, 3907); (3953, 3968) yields 0.90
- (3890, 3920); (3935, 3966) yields 0.88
